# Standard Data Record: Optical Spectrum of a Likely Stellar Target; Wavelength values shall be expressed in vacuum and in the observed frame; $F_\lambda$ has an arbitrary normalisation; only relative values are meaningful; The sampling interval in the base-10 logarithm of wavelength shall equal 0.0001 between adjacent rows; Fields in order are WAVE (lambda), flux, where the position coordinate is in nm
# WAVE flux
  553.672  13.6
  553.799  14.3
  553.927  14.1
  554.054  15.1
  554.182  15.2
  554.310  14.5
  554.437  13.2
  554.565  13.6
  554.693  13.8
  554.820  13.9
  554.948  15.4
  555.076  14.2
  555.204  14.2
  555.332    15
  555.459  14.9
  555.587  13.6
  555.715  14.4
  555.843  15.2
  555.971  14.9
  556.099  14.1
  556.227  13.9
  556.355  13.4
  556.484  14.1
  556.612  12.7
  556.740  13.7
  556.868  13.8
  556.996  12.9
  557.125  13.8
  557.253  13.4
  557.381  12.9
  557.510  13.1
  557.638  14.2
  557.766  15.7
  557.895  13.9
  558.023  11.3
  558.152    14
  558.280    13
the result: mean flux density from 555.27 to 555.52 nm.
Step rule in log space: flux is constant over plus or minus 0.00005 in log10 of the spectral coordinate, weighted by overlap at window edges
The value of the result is 15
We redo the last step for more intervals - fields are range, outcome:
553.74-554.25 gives 14.7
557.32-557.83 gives 14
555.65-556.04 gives 14.8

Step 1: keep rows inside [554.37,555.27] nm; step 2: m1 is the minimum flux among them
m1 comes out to 13.2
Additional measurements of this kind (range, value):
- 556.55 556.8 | 12.7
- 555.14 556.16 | 13.6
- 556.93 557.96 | 12.9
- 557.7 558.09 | 11.3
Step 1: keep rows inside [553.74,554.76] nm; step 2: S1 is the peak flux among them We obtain 15.2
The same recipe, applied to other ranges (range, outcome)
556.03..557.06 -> 14.1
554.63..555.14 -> 15.4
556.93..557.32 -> 13.8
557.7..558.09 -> 15.7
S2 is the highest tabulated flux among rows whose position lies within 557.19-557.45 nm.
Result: 13.4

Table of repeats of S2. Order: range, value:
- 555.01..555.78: 15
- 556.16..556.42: 13.9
